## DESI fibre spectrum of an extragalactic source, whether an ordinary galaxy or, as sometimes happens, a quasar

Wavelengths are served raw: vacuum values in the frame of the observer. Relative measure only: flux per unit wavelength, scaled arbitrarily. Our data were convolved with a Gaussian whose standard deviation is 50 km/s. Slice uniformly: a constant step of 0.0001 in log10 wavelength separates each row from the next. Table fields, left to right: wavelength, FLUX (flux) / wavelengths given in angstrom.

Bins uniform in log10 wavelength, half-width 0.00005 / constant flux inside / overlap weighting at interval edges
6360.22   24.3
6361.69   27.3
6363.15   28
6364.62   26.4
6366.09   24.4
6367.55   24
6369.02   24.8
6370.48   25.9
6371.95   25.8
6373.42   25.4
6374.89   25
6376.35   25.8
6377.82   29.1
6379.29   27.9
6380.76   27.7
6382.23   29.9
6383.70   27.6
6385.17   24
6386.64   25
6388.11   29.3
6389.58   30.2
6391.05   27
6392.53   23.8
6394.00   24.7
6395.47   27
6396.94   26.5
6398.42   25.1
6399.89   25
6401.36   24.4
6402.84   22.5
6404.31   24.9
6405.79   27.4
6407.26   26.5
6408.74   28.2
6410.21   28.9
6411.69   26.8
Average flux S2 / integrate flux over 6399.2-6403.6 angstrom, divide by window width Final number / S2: 24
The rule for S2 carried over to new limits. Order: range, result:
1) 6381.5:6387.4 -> 26.6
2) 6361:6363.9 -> 27.7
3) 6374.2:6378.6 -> 26.7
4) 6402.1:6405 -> 23.7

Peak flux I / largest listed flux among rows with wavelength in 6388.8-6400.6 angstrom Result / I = 30.2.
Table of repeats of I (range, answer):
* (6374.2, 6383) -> 29.9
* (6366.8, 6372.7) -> 25.9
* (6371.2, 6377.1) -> 25.8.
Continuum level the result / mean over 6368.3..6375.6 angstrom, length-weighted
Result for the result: 25.4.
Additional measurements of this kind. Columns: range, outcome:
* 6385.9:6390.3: 28.2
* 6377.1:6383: 28.6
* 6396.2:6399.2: 25.8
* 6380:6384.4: 28.4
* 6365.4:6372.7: 25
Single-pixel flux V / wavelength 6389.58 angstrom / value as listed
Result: 30.2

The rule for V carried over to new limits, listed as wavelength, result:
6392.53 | 23.8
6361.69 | 27.3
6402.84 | 22.5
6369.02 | 24.8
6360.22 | 24.3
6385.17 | 24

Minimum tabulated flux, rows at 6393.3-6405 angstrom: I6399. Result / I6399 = 22.5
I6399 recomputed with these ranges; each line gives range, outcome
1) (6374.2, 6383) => 25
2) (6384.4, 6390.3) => 24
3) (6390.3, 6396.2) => 23.8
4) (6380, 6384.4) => 27.6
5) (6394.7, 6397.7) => 26.5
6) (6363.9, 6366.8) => 24.4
